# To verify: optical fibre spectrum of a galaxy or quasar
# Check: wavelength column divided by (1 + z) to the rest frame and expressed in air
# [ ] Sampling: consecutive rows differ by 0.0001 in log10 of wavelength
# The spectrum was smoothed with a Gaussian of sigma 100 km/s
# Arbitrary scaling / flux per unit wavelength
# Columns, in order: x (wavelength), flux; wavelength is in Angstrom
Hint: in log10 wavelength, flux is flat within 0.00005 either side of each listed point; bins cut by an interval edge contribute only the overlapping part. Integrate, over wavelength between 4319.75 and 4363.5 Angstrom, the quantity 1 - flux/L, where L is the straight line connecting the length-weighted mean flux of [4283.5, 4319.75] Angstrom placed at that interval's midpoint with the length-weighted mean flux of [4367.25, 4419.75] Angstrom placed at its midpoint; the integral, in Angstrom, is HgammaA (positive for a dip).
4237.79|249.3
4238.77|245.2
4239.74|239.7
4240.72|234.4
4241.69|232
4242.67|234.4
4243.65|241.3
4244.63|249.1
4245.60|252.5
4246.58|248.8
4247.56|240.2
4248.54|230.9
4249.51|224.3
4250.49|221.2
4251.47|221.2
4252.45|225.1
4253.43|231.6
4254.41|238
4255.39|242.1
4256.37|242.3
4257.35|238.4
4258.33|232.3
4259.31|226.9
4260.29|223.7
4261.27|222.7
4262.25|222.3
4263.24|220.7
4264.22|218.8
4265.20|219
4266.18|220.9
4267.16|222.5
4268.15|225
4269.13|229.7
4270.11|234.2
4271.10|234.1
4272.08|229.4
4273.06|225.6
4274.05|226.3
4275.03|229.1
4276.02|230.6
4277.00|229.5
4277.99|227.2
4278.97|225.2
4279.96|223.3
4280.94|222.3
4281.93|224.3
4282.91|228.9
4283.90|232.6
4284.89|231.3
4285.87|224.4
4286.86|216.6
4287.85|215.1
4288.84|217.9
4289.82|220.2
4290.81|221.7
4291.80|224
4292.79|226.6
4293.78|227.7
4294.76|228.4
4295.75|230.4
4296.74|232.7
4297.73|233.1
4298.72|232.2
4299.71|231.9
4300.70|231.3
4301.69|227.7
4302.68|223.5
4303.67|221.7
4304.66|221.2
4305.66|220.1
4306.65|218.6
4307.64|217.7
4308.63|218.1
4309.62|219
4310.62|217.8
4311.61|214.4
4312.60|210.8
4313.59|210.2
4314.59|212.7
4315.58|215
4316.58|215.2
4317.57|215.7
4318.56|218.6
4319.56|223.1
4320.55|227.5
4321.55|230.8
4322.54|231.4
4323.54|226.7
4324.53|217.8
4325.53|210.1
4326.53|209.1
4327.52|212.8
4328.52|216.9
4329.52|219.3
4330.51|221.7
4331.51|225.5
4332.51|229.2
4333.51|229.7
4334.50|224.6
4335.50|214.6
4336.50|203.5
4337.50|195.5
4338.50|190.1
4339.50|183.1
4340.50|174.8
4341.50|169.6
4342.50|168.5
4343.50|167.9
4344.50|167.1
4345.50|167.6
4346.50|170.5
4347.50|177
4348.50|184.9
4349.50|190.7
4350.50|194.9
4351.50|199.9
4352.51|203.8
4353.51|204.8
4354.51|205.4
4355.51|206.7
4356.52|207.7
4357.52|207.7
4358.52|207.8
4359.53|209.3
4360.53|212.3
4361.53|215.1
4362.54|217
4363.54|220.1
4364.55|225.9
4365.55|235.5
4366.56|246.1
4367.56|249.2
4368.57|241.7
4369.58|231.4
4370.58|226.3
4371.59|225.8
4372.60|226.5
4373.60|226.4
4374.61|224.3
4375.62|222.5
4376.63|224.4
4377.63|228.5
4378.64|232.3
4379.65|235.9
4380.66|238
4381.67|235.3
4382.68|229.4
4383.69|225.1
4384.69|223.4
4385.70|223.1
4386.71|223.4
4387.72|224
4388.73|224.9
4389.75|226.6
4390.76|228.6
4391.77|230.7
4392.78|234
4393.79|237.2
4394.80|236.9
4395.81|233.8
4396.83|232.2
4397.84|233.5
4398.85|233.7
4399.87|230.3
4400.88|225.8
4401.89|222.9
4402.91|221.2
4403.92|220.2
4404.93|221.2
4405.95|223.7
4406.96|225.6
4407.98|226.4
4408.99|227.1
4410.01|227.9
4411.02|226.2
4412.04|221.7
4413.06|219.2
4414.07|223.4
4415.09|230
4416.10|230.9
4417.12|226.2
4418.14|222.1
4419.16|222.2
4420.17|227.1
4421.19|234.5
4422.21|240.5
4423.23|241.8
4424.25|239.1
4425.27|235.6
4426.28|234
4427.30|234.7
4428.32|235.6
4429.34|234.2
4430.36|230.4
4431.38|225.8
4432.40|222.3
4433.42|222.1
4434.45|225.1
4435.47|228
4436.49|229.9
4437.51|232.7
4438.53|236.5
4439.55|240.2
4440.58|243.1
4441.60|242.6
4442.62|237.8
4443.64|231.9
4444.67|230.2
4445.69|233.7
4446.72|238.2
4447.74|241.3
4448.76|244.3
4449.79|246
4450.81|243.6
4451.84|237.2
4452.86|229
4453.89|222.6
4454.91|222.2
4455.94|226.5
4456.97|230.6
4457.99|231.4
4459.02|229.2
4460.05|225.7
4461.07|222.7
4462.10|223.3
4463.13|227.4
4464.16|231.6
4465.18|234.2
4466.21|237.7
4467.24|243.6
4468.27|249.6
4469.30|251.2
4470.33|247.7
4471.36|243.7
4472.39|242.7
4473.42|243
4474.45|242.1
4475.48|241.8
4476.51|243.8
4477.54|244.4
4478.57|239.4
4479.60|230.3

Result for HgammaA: 4.1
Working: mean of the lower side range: 222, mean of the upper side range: 228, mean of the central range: 204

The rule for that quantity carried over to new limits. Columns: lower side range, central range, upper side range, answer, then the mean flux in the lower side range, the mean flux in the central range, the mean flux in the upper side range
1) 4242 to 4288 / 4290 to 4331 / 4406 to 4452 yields 1.5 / 229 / 222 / 232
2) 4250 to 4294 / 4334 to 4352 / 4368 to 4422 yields 3.3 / 226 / 186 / 228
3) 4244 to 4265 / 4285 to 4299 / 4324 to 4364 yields -0.4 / 232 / 225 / 201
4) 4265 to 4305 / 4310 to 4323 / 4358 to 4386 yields 0.5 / 226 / 219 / 227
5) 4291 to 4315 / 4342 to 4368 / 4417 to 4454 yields 2.9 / 223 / 202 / 234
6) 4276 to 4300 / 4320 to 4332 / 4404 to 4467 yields 0.4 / 226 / 221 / 231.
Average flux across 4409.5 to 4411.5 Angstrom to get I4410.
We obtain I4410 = 227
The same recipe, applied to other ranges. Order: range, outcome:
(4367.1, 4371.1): 237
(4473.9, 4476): 242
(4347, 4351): 187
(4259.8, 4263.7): 222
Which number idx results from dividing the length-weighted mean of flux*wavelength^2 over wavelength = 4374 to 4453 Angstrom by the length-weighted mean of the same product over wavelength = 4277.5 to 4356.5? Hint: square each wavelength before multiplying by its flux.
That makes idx 1.1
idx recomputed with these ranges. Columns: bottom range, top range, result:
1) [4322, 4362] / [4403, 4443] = 1.18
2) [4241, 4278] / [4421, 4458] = 1.10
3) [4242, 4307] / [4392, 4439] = 1.07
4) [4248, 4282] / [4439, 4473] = 1.13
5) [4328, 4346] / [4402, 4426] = 1.19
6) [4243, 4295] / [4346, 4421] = 1.03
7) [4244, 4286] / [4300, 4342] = 0.96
